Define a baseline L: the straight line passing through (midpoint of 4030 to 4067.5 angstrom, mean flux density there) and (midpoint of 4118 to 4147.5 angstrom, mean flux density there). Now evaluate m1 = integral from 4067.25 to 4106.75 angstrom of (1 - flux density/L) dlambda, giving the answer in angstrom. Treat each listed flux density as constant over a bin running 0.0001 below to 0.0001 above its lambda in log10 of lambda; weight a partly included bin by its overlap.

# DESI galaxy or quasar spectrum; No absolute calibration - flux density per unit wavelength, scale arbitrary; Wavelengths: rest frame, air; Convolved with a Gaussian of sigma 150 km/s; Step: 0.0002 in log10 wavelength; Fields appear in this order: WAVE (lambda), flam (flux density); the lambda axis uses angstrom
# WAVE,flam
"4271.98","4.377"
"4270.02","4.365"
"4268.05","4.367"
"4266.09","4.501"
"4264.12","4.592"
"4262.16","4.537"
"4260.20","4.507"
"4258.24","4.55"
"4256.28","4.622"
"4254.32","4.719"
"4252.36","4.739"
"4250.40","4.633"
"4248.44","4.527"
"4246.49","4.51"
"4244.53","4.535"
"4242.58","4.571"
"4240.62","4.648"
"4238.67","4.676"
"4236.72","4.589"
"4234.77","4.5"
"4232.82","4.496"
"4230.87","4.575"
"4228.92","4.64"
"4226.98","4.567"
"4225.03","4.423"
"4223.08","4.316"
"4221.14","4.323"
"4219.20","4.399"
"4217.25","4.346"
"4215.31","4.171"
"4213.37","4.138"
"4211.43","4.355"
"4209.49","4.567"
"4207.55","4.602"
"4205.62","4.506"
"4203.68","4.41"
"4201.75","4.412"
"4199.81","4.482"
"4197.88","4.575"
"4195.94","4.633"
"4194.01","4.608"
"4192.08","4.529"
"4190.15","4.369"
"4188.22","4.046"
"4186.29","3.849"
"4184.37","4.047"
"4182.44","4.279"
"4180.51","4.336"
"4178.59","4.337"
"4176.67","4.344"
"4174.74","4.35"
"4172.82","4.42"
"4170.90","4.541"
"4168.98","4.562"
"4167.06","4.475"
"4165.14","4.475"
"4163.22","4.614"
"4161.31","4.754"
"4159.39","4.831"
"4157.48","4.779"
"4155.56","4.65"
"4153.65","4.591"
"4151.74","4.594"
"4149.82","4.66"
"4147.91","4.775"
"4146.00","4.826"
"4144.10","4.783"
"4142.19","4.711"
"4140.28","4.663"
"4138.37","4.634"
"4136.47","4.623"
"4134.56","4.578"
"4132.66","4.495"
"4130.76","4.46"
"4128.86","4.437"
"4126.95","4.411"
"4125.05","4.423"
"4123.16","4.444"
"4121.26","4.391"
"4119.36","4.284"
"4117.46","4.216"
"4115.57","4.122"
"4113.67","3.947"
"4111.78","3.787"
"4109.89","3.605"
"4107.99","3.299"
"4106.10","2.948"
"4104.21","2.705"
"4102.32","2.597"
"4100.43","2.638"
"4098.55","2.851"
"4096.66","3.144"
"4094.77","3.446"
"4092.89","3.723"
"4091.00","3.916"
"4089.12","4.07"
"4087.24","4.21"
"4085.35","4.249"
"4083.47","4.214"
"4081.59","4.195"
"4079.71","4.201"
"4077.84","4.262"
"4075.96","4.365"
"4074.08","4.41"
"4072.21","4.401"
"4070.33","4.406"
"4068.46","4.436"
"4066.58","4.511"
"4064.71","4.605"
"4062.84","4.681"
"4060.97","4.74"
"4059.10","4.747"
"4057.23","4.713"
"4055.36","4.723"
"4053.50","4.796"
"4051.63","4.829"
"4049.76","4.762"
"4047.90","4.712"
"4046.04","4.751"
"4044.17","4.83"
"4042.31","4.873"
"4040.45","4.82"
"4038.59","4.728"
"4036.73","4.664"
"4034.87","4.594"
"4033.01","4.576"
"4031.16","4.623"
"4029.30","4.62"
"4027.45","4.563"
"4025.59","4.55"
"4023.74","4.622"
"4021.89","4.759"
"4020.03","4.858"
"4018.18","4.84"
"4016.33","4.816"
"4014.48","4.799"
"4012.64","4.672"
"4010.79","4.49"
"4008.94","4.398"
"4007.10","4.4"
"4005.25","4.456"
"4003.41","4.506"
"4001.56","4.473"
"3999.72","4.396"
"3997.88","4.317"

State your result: 7.2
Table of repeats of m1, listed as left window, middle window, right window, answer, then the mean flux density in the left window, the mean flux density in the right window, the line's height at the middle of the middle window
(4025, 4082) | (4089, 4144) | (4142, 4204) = 7.5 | 4.61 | 4.5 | 4.55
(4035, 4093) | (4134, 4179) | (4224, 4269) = -0.7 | 4.51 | 4.57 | 4.54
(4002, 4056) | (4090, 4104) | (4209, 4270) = 4.4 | 4.68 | 4.5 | 4.62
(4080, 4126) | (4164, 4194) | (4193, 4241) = -0.8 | 3.73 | 4.48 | 4.23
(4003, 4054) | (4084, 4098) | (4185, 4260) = 2.4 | 4.68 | 4.48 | 4.61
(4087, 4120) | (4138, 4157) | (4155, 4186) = -2.5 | 3.51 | 4.47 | 4.14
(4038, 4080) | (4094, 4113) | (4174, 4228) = 6.0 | 4.63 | 4.37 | 4.55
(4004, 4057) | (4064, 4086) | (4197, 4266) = 1.4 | 4.68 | 4.51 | 4.64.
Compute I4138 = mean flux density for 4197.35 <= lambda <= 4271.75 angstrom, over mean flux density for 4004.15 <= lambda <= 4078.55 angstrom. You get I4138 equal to 0.97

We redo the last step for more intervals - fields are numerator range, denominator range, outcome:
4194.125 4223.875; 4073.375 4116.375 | 1.20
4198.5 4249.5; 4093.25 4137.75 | 1.17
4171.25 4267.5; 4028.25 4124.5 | 1.06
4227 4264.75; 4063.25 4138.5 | 1.14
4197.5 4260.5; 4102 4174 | 1.04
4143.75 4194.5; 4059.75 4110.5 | 1.16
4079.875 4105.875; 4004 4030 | 0.76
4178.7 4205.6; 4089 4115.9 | 1.30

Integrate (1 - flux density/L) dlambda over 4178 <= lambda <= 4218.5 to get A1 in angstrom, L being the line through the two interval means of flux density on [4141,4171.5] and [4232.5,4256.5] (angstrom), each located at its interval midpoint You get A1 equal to 2.4 angstrom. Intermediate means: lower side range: 4.67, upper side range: 4.6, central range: 4.36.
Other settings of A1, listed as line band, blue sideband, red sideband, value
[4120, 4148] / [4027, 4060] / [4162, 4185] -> -0.41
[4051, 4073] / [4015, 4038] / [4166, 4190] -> -0.20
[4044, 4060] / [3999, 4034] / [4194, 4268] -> -0.60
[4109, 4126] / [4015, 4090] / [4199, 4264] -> 1.56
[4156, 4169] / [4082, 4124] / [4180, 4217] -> -1.72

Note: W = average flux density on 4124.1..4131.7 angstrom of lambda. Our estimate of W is 4.43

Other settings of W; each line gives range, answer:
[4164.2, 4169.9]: 4.5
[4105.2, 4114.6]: 3.52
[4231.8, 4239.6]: 4.57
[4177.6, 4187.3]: 4.17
